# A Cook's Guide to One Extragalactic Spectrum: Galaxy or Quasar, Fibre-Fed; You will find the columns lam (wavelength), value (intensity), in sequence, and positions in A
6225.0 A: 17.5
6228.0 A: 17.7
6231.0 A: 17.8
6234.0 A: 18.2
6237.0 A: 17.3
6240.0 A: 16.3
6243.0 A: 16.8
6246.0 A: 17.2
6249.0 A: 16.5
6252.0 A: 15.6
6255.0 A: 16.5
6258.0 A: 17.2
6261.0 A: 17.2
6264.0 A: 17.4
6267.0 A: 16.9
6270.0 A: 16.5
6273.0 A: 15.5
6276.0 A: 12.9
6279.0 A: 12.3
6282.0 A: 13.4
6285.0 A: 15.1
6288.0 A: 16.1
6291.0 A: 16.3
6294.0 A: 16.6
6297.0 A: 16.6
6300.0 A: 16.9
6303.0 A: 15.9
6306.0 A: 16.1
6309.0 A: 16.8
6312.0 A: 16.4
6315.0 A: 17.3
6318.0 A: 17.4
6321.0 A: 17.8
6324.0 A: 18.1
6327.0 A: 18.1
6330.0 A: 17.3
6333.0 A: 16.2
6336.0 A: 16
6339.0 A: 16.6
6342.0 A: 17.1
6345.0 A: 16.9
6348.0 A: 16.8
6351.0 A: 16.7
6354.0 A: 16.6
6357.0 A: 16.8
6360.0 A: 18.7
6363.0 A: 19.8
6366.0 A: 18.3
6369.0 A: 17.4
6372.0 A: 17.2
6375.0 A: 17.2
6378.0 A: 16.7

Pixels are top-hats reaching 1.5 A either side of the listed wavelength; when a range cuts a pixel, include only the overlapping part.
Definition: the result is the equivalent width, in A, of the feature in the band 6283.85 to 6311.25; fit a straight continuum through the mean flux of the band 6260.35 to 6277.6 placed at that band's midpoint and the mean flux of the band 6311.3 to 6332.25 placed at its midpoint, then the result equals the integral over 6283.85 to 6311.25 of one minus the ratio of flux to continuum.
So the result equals 0.84 A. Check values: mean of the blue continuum 16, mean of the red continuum 17.5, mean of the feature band 16.3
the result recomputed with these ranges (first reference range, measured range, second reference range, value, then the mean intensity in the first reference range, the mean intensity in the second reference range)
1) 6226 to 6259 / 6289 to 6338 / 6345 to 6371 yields 1.5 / 17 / 17.6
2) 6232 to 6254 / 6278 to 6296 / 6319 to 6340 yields 2.0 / 16.9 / 17.2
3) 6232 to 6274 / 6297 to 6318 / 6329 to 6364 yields 0.4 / 16.8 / 17.1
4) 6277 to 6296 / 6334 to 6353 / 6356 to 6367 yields 1.0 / 15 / 18.5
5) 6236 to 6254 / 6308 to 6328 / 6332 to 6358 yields -0.9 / 16.6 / 16.6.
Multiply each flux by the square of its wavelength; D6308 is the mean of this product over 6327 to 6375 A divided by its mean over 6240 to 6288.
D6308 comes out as 1.12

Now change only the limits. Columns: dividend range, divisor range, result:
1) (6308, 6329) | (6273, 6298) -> 1.18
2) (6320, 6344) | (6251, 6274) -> 1.05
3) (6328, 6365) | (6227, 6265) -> 1.04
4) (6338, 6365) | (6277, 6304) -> 1.15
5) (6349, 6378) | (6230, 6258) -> 1.08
